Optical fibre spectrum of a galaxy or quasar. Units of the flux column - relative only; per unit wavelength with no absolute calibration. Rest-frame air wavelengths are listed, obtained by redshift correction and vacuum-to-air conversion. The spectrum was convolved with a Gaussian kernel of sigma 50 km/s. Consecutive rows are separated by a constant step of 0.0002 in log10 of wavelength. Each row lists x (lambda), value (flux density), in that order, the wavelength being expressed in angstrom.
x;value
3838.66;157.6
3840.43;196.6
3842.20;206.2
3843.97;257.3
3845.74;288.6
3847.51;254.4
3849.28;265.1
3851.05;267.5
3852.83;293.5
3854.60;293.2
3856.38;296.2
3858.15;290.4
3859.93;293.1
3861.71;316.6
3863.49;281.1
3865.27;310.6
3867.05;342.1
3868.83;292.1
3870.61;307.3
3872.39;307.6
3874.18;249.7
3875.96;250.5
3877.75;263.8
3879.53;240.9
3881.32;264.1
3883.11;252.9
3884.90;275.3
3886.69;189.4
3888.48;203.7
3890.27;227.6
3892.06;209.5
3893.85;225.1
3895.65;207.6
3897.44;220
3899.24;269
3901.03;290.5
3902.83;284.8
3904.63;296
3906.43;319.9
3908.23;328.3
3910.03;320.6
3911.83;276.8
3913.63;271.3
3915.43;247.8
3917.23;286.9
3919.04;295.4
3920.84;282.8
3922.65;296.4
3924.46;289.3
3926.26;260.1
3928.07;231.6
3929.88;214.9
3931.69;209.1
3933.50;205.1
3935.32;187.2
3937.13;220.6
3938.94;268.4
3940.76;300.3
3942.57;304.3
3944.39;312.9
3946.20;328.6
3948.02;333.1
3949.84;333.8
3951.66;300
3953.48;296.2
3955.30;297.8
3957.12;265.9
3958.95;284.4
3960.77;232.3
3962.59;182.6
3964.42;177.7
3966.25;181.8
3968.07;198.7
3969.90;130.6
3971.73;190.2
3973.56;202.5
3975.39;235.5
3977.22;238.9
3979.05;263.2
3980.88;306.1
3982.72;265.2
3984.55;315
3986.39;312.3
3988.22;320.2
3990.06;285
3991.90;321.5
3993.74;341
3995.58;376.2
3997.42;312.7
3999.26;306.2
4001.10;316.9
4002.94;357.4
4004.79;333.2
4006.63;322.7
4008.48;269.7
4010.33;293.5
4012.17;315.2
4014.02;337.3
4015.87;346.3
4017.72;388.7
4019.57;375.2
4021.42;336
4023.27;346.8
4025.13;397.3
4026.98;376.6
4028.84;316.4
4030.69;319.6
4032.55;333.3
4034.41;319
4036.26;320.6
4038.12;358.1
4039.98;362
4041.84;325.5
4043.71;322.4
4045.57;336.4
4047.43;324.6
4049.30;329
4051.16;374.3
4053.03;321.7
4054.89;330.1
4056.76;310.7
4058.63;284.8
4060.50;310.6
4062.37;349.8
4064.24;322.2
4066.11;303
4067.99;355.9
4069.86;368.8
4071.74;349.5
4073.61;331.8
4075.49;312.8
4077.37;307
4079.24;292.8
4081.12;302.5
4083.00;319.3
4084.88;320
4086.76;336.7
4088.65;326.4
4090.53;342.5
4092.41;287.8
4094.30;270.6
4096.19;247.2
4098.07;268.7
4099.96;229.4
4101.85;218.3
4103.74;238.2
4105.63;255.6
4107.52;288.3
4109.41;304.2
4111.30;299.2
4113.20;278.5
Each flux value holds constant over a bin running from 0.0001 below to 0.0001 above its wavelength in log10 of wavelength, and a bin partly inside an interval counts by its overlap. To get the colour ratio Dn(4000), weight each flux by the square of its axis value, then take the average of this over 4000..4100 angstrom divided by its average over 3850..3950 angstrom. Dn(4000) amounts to 1.29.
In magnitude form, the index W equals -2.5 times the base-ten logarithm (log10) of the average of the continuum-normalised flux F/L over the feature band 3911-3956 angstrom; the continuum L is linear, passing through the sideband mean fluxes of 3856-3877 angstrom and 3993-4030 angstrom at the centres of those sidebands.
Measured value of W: 0.15 mag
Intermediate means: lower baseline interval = 295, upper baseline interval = 338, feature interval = 274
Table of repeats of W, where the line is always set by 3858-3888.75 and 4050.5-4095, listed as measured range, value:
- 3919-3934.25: 0.14 mag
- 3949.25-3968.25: 0.18 mag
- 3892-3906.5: 0.10 mag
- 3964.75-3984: 0.32 mag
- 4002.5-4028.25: -0.11 mag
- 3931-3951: 0.07 mag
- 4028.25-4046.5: -0.06 mag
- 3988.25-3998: -0.08 mag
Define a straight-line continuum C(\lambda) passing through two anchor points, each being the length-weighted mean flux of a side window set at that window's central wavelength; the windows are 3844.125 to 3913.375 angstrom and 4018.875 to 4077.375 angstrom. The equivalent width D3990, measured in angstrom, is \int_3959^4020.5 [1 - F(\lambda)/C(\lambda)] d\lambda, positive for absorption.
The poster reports 6.12 angstrom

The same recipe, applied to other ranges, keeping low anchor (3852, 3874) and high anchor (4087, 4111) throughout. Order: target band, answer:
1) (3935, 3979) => 6.0 angstrom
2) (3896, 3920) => 1.0 angstrom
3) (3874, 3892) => 3.5 angstrom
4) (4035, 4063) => -4.9 angstrom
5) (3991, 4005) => -2.3 angstrom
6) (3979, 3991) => -0.4 angstrom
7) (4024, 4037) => -2.7 angstrom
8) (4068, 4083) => -2.5 angstrom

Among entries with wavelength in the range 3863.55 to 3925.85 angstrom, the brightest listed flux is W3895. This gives 342.1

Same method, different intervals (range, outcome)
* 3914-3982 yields 333.8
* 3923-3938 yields 289.3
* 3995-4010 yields 376.2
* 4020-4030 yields 397.3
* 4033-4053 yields 374.3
